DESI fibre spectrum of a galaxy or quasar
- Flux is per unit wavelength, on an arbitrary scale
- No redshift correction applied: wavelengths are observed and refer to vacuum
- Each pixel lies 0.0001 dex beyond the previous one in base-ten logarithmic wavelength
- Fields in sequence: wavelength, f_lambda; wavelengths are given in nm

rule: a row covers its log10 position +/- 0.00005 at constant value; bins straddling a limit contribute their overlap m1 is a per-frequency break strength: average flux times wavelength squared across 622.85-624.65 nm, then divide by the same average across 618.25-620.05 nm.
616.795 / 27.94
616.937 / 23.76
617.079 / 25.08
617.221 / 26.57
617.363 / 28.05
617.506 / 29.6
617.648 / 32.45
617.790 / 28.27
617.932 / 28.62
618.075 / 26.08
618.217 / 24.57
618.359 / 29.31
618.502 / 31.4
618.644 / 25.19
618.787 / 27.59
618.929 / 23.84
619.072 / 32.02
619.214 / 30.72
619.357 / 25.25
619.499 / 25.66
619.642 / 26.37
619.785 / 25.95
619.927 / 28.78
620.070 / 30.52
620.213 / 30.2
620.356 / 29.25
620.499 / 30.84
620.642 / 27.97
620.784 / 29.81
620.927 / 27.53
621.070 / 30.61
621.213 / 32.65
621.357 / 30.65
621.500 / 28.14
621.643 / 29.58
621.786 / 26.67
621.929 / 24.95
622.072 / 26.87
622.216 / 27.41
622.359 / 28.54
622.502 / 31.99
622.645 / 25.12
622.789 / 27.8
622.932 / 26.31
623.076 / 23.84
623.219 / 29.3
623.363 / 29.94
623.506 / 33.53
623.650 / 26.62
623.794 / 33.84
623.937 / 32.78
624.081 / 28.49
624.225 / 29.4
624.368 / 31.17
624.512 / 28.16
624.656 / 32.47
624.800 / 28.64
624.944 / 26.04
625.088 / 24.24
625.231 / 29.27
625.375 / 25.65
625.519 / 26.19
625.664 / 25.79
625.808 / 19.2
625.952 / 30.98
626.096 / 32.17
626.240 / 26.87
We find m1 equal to 1.1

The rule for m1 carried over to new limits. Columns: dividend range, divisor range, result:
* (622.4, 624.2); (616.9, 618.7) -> 1.07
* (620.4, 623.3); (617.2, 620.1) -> 1.03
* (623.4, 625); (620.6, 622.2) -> 1.06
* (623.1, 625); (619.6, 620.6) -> 1.05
